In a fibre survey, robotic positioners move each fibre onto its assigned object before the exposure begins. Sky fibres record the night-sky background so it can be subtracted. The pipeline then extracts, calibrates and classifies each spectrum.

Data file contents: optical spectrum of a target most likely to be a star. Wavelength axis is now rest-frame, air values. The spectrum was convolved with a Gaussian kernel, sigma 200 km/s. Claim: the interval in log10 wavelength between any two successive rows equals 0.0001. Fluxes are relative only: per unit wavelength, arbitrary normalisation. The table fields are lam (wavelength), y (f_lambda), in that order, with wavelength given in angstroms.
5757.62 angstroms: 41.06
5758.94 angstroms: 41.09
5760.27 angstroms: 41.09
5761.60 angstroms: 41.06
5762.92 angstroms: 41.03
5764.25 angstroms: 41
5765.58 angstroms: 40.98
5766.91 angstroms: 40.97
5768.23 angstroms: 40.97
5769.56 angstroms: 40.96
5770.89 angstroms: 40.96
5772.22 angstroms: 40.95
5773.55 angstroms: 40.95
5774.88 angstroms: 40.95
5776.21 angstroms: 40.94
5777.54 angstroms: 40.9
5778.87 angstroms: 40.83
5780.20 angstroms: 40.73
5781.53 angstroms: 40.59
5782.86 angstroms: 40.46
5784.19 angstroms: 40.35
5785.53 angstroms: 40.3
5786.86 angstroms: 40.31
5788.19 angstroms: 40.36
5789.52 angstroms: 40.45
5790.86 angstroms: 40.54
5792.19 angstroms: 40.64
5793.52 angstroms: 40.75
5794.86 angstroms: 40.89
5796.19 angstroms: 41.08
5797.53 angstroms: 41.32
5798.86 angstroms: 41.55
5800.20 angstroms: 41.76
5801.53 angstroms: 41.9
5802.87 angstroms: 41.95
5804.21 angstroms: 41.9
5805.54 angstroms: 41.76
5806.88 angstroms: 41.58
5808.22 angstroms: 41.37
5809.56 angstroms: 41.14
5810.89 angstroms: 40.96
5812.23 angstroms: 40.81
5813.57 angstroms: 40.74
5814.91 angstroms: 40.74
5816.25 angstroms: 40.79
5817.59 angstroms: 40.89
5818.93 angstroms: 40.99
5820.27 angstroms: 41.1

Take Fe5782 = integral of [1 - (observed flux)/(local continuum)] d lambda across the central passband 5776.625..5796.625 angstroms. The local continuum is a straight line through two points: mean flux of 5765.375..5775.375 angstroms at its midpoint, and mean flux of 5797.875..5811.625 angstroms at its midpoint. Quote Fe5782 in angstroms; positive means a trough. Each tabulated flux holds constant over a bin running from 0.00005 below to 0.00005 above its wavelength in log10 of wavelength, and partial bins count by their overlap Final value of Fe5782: 0.3 angstroms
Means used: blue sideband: 41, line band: 40.6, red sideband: 41.6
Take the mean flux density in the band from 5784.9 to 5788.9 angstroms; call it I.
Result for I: 40.4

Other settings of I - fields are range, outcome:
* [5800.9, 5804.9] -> 41.9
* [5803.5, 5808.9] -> 41.6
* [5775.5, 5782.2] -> 40.8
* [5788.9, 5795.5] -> 40.6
